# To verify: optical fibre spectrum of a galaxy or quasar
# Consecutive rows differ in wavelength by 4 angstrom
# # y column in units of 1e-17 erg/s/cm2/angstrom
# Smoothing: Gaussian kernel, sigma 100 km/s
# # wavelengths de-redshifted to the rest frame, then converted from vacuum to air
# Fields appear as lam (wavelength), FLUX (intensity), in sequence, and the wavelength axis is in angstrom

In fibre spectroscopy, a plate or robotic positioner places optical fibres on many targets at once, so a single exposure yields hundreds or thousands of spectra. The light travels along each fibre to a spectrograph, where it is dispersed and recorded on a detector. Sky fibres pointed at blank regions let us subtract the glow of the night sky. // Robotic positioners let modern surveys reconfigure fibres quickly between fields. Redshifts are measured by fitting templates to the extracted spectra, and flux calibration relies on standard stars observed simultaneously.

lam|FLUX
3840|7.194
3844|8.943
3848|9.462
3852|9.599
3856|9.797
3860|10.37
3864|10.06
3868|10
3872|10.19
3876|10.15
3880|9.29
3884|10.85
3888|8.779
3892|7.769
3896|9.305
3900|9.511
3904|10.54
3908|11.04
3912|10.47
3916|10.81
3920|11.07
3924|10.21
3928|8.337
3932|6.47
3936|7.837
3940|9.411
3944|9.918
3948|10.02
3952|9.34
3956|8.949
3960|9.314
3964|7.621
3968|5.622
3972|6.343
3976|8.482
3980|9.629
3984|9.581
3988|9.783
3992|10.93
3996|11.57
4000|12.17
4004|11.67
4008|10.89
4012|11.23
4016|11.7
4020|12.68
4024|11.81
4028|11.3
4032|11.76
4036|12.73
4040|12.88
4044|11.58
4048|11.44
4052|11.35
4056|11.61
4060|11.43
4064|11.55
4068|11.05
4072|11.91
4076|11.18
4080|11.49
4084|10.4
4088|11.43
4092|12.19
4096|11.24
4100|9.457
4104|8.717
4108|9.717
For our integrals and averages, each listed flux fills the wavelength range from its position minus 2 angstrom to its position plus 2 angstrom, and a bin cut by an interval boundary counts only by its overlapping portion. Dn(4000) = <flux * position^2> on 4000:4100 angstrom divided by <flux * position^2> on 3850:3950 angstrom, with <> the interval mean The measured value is 1.29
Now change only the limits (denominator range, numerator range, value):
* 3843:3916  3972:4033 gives 1.18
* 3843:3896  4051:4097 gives 1.31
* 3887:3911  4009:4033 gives 1.30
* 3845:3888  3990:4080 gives 1.28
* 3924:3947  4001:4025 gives 1.41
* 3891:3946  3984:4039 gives 1.27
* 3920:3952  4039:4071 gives 1.36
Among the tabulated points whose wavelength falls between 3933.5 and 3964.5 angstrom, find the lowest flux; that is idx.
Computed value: 7.621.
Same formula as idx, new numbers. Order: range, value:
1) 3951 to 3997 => 5.622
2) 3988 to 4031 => 9.783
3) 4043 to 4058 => 11.35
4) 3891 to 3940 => 6.47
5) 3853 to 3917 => 7.769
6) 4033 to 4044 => 11.58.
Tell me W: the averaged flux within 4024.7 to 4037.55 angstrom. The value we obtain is 11.9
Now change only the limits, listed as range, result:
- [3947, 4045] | 10.4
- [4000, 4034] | 11.7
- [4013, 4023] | 12.1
